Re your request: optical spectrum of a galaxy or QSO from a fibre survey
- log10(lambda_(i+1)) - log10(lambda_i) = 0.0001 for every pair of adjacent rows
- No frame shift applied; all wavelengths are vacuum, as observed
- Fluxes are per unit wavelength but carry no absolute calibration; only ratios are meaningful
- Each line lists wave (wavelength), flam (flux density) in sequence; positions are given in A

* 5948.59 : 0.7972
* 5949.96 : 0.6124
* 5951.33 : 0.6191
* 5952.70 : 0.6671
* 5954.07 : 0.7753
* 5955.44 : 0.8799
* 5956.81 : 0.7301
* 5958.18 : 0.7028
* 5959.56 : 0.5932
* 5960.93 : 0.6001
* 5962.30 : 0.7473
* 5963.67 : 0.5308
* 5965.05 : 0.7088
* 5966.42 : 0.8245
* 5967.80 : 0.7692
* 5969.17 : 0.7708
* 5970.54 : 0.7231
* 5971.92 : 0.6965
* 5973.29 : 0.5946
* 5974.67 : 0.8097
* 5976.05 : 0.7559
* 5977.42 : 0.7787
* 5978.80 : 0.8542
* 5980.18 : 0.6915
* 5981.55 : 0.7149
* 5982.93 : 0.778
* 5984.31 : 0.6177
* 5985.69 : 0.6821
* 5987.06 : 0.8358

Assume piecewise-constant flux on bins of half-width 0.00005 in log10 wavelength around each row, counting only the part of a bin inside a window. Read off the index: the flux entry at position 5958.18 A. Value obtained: 0.7028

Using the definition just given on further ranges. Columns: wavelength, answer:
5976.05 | 0.7559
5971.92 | 0.6965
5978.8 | 0.8542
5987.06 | 0.8358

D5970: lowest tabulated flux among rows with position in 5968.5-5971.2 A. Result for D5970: 0.7231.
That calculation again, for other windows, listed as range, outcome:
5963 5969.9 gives 0.5308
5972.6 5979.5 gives 0.5946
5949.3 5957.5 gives 0.6124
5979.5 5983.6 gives 0.6915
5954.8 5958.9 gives 0.7028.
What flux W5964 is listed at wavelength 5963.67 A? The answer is 0.5308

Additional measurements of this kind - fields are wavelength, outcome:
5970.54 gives 0.7231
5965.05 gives 0.7088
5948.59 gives 0.7972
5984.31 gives 0.6177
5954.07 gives 0.7753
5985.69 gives 0.6821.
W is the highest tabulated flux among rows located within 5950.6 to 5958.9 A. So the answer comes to 0.8799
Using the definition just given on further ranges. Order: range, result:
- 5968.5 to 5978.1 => 0.8097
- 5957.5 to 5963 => 0.7473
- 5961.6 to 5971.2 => 0.8245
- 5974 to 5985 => 0.8542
